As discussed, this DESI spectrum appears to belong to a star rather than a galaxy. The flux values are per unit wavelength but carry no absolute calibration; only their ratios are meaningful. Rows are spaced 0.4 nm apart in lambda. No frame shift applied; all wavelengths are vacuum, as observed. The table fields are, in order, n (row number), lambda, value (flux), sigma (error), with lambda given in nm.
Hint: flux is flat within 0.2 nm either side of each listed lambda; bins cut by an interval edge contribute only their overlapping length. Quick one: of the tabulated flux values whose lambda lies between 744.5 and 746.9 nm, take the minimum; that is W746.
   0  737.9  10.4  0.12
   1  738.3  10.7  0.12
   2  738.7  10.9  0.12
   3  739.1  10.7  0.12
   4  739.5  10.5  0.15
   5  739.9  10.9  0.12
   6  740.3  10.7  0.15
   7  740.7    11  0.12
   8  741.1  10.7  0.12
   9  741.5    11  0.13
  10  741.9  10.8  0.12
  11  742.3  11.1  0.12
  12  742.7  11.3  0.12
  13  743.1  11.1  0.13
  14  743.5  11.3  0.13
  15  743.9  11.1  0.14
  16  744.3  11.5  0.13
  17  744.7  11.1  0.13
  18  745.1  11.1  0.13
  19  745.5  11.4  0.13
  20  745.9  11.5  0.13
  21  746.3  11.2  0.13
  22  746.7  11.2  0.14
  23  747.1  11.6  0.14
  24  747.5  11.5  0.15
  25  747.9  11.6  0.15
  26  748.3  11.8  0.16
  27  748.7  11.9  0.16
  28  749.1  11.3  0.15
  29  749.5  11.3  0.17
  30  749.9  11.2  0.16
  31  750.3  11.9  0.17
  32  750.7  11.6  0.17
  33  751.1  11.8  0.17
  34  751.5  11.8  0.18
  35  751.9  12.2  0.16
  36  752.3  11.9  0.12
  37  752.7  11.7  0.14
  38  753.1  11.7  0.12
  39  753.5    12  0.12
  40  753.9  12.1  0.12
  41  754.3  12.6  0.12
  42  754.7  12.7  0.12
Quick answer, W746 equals 11.1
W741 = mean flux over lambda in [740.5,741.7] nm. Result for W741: 10.9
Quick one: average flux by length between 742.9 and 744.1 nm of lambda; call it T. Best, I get 11.2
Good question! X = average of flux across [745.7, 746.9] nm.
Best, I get 11.3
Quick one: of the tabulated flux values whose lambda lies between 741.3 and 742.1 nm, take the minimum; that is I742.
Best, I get 10.8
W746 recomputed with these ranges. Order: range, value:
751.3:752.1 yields 11.8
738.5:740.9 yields 10.5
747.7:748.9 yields 11.6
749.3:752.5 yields 11.2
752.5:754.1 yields 11.7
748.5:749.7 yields 11.3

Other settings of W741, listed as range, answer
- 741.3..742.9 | 11.1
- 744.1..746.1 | 11.3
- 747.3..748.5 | 11.6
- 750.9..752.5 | 11.9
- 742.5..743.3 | 11.2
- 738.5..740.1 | 10.8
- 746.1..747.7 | 11.4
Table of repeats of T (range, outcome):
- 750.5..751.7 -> 11.7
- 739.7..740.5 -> 10.8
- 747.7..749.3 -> 11.6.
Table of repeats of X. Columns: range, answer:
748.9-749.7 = 11.3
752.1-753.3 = 11.8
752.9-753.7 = 11.9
